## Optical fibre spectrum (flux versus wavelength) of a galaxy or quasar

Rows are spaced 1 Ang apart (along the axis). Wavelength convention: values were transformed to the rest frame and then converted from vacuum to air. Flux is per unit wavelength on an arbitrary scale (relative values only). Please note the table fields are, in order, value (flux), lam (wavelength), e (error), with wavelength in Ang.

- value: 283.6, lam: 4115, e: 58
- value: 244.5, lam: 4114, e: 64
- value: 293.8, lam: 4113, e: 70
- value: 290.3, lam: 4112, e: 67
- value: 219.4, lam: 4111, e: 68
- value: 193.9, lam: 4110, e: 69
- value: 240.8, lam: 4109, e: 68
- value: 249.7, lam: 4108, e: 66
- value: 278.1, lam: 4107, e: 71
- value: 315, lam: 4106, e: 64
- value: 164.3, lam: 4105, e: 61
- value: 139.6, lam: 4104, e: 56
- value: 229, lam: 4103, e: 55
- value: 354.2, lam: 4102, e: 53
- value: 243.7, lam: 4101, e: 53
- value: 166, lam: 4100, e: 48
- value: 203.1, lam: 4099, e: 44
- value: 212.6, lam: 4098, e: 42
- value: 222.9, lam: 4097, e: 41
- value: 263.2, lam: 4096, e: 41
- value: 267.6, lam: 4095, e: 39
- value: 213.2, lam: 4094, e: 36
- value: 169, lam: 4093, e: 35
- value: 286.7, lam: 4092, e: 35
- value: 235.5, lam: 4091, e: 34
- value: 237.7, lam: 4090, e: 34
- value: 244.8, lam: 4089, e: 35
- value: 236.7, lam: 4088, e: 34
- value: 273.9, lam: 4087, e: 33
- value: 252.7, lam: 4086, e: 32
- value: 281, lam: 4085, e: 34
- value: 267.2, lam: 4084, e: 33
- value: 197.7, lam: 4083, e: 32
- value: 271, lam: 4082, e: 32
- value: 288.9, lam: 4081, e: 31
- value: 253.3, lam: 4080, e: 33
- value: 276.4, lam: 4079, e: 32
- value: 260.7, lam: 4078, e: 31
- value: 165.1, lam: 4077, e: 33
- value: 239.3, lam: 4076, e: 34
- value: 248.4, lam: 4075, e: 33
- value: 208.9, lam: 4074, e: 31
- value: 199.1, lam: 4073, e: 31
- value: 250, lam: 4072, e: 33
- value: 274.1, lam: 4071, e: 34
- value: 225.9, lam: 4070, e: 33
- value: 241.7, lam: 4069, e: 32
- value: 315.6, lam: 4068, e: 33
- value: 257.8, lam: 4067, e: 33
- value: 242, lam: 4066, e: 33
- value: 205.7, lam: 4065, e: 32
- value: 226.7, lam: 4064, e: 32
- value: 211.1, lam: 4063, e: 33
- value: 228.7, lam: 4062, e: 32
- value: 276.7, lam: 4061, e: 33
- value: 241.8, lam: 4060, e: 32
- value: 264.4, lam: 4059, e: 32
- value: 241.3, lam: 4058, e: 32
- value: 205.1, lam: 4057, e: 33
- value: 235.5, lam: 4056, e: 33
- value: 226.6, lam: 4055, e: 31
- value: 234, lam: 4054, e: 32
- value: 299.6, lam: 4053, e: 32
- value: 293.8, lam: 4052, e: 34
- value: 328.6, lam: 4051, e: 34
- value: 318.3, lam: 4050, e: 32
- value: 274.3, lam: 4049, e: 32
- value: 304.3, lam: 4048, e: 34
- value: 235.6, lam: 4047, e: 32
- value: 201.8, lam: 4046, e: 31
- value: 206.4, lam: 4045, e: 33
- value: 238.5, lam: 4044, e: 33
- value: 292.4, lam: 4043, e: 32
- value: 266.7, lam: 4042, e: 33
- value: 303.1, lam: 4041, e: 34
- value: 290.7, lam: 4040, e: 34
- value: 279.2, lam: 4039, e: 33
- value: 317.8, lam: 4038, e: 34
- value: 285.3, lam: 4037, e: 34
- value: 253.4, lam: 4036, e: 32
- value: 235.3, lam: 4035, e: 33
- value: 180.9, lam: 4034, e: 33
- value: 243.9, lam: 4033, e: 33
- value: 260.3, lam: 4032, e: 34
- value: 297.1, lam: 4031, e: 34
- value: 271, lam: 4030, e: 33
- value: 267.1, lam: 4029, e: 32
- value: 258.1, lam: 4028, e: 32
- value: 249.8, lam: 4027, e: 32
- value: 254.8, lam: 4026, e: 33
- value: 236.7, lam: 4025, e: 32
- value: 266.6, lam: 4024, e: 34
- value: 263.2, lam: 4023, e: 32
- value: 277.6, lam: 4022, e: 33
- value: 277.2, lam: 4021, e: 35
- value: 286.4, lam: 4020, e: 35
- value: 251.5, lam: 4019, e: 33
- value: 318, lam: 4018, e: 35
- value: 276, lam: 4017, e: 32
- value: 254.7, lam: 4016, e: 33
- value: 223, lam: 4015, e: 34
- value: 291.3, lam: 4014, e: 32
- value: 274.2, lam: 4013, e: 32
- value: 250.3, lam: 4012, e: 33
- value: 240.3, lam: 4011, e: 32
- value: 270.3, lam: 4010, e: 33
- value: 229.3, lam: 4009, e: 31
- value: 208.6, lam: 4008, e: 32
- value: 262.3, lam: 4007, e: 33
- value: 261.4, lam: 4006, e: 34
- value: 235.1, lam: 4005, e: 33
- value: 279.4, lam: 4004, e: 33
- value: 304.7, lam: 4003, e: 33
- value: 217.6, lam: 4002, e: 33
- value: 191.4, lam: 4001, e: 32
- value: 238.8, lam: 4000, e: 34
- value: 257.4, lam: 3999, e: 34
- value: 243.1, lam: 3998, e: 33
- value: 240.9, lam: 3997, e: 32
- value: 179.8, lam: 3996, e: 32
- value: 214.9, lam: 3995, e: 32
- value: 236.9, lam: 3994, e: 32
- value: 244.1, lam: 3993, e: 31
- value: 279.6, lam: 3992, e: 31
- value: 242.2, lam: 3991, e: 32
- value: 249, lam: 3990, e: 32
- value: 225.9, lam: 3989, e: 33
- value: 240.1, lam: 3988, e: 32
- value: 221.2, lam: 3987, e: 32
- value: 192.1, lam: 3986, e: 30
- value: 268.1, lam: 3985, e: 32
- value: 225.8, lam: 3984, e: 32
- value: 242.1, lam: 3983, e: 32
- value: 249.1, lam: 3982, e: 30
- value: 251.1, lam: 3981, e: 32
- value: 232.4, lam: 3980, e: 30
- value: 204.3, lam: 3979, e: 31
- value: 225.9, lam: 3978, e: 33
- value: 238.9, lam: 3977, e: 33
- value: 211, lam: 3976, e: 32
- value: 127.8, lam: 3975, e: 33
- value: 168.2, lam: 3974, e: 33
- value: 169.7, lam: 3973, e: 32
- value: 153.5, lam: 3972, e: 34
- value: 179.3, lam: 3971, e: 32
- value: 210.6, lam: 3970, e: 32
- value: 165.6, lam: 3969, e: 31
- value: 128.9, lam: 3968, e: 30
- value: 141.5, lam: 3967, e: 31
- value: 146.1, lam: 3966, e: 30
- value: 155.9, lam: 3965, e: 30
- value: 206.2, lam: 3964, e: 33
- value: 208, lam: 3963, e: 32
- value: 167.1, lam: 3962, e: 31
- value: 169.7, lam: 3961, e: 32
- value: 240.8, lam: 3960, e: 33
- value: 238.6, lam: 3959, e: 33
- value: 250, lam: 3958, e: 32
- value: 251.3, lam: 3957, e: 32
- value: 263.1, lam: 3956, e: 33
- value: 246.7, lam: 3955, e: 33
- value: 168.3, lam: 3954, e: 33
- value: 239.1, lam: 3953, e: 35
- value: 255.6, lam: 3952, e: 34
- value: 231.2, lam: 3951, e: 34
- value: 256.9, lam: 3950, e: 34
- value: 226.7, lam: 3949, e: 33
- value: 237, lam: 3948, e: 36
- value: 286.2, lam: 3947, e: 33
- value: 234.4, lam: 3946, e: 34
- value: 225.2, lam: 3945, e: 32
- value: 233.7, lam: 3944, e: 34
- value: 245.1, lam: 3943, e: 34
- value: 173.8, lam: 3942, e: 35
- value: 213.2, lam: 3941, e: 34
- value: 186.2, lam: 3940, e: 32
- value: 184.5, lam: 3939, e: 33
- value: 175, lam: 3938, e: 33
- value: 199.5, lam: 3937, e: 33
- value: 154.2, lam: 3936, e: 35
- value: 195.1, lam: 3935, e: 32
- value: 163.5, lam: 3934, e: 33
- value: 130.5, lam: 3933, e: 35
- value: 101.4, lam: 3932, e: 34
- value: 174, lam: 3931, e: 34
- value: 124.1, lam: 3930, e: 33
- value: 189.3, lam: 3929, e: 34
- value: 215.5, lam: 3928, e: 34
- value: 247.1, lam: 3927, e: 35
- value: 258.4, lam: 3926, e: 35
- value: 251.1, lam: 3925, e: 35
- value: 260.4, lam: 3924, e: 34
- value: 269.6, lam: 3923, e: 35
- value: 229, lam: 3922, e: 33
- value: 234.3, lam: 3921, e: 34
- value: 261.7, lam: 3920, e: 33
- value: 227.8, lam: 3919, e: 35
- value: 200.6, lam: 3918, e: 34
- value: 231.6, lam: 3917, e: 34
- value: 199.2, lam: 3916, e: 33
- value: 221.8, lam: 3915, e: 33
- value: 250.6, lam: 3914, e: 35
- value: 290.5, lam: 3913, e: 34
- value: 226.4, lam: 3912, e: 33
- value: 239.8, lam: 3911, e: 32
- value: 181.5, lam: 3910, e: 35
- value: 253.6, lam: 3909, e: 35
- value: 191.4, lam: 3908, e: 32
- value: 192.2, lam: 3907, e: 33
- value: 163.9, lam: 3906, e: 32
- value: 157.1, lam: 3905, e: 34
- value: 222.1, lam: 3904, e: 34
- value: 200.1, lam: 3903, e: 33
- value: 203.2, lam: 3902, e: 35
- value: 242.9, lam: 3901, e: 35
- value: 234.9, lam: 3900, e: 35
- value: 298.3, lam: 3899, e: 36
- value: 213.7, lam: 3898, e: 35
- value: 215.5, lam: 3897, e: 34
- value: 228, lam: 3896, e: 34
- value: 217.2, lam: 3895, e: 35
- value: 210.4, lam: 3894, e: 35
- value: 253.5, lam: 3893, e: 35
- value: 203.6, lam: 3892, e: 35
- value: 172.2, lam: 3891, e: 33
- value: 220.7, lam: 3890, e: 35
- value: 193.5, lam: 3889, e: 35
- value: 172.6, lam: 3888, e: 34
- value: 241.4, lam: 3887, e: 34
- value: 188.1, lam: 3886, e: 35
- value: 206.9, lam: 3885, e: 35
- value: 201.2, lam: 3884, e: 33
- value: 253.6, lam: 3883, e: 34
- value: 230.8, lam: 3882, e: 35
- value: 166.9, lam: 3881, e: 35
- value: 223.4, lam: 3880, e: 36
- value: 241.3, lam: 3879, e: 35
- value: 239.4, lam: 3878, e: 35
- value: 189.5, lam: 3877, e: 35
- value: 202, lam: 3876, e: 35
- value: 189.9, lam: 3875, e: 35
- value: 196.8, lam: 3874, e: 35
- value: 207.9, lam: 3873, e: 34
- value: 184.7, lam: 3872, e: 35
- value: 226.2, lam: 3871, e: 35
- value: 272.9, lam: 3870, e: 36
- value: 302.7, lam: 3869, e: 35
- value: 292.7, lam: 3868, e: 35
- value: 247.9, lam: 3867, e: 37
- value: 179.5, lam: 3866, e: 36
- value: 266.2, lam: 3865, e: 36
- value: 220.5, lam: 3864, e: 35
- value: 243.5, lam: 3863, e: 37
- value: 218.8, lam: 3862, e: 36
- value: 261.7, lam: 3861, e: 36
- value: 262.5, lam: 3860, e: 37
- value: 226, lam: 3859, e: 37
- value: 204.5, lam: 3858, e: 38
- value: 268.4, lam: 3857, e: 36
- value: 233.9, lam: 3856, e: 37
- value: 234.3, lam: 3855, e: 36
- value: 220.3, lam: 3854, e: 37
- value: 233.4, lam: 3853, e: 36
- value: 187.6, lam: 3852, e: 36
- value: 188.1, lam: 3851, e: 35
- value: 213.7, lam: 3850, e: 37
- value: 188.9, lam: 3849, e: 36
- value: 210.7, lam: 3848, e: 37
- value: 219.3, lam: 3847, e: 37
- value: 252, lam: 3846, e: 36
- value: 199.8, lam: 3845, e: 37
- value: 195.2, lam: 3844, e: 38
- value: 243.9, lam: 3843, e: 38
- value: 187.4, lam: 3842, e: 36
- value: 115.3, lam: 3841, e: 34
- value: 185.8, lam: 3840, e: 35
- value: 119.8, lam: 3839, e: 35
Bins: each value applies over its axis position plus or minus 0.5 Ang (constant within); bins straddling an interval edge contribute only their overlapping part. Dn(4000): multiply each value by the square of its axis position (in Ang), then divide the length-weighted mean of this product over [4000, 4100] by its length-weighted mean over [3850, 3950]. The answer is 1.25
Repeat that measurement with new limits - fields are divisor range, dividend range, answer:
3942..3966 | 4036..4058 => 1.25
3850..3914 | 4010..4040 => 1.28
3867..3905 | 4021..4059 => 1.29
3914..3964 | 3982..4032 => 1.20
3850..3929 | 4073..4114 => 1.19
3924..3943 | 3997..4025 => 1.41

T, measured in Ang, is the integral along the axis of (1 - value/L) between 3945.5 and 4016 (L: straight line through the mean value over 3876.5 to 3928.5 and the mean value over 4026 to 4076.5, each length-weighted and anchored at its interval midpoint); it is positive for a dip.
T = 4.3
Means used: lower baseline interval 222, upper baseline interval 255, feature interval 225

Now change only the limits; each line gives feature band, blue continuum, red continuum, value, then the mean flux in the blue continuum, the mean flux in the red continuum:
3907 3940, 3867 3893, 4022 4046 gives 2.9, 218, 261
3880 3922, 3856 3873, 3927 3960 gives 1.6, 241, 209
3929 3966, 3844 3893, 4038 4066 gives 5.0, 221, 258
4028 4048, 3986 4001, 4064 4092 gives -1.7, 234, 247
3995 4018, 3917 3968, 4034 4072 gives -0.9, 210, 258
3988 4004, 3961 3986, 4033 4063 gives -1.9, 194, 260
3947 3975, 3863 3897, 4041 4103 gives 3.5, 220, 248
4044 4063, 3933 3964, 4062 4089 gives -1.2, 216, 245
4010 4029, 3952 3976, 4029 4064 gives -2.1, 193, 260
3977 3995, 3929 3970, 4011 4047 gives -0.6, 200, 262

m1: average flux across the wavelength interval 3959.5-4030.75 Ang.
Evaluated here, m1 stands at 230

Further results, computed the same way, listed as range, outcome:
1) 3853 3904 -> 225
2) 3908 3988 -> 212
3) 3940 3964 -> 227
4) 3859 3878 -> 232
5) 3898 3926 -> 228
